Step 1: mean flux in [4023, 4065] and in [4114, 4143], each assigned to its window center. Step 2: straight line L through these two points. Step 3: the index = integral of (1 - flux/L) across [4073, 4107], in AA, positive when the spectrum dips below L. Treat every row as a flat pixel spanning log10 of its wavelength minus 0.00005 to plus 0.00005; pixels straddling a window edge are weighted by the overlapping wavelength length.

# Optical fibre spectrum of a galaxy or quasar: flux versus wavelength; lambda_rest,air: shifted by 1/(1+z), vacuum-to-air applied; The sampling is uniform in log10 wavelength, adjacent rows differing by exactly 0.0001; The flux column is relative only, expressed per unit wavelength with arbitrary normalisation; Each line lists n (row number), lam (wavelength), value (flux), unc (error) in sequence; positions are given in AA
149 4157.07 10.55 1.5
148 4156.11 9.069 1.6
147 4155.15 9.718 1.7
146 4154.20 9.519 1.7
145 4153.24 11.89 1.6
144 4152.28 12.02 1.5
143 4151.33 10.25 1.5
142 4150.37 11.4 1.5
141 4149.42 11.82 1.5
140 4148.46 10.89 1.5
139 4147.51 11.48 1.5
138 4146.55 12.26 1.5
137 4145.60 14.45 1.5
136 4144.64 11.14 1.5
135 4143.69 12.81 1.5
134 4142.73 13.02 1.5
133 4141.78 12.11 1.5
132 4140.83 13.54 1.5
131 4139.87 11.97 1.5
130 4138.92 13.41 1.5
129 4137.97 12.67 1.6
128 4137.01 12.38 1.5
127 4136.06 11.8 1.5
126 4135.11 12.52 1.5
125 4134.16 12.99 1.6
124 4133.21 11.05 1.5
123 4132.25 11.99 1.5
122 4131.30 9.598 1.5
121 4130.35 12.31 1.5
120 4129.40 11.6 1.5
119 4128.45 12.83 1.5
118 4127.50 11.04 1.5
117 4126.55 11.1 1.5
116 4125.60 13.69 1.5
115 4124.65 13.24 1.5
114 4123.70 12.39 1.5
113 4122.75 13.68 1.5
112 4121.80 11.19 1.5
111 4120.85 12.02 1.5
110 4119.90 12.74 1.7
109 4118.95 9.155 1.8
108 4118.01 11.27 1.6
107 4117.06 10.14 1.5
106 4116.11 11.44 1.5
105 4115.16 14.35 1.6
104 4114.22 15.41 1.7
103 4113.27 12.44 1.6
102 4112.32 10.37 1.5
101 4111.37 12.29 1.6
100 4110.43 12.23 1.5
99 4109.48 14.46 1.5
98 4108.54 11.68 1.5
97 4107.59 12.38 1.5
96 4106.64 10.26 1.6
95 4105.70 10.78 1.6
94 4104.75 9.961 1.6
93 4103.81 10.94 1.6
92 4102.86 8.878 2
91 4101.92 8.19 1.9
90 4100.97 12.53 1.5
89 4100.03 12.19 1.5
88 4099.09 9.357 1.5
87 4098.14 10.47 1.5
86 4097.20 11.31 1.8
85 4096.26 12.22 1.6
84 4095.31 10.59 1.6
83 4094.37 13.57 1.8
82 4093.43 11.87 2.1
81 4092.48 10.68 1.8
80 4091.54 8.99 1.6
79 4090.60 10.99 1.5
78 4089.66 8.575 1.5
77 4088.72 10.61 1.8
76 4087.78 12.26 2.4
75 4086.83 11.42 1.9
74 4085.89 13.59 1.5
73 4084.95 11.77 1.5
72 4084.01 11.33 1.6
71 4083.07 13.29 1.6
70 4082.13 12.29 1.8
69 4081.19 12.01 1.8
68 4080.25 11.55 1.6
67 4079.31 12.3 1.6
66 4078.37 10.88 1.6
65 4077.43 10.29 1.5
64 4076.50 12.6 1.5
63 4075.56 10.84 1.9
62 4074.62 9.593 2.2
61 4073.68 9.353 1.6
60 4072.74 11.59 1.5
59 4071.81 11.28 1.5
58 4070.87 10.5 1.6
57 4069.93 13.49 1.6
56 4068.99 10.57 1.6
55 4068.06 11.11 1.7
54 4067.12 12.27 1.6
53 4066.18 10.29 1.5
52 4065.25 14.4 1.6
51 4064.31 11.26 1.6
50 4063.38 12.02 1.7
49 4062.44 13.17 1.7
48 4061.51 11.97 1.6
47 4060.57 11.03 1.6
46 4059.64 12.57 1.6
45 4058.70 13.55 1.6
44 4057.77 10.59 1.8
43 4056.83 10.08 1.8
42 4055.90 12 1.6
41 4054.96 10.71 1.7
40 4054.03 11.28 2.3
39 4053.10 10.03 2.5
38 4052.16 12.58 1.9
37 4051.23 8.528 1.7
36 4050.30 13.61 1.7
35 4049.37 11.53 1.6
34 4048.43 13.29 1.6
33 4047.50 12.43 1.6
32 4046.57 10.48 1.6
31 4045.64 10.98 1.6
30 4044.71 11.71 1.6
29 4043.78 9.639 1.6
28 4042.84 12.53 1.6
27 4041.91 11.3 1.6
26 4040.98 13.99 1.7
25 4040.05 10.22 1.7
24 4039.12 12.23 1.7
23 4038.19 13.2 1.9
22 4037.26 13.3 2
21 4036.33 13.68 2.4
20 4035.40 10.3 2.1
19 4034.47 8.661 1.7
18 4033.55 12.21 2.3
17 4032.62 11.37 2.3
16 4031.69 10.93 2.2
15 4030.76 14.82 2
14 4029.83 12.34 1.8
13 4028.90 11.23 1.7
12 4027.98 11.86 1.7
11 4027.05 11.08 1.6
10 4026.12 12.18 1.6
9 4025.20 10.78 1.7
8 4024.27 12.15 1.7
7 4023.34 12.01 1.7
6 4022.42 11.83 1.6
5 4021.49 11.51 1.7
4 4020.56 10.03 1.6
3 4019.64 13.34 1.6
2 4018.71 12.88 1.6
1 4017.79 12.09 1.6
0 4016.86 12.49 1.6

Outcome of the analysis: 2.57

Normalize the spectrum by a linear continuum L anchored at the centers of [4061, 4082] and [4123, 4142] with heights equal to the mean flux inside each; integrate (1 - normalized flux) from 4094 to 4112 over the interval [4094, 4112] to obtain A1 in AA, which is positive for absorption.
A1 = 1.0 AA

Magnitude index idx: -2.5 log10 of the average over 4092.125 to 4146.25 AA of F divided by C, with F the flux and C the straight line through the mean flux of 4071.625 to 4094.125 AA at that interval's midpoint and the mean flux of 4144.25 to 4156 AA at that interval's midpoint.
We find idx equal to -0.05 mag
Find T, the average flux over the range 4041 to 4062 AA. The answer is 11.5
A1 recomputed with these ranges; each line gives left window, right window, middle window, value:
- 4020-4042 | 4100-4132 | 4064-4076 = 0.5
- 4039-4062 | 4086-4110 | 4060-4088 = -0.9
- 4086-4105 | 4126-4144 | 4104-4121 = -0.6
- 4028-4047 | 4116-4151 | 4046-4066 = 0.1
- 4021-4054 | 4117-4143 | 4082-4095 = 0.5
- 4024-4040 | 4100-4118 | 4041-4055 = 0.4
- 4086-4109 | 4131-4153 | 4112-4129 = -0.9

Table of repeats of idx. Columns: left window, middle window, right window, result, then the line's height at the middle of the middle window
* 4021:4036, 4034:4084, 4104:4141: 0.013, 11.7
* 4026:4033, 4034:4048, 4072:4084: 0.016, 11.8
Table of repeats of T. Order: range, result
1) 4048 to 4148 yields 11.7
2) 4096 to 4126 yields 11.7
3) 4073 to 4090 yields 11.4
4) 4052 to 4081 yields 11.5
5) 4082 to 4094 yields 11.3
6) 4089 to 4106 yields 10.7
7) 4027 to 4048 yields 11.8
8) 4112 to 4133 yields 12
